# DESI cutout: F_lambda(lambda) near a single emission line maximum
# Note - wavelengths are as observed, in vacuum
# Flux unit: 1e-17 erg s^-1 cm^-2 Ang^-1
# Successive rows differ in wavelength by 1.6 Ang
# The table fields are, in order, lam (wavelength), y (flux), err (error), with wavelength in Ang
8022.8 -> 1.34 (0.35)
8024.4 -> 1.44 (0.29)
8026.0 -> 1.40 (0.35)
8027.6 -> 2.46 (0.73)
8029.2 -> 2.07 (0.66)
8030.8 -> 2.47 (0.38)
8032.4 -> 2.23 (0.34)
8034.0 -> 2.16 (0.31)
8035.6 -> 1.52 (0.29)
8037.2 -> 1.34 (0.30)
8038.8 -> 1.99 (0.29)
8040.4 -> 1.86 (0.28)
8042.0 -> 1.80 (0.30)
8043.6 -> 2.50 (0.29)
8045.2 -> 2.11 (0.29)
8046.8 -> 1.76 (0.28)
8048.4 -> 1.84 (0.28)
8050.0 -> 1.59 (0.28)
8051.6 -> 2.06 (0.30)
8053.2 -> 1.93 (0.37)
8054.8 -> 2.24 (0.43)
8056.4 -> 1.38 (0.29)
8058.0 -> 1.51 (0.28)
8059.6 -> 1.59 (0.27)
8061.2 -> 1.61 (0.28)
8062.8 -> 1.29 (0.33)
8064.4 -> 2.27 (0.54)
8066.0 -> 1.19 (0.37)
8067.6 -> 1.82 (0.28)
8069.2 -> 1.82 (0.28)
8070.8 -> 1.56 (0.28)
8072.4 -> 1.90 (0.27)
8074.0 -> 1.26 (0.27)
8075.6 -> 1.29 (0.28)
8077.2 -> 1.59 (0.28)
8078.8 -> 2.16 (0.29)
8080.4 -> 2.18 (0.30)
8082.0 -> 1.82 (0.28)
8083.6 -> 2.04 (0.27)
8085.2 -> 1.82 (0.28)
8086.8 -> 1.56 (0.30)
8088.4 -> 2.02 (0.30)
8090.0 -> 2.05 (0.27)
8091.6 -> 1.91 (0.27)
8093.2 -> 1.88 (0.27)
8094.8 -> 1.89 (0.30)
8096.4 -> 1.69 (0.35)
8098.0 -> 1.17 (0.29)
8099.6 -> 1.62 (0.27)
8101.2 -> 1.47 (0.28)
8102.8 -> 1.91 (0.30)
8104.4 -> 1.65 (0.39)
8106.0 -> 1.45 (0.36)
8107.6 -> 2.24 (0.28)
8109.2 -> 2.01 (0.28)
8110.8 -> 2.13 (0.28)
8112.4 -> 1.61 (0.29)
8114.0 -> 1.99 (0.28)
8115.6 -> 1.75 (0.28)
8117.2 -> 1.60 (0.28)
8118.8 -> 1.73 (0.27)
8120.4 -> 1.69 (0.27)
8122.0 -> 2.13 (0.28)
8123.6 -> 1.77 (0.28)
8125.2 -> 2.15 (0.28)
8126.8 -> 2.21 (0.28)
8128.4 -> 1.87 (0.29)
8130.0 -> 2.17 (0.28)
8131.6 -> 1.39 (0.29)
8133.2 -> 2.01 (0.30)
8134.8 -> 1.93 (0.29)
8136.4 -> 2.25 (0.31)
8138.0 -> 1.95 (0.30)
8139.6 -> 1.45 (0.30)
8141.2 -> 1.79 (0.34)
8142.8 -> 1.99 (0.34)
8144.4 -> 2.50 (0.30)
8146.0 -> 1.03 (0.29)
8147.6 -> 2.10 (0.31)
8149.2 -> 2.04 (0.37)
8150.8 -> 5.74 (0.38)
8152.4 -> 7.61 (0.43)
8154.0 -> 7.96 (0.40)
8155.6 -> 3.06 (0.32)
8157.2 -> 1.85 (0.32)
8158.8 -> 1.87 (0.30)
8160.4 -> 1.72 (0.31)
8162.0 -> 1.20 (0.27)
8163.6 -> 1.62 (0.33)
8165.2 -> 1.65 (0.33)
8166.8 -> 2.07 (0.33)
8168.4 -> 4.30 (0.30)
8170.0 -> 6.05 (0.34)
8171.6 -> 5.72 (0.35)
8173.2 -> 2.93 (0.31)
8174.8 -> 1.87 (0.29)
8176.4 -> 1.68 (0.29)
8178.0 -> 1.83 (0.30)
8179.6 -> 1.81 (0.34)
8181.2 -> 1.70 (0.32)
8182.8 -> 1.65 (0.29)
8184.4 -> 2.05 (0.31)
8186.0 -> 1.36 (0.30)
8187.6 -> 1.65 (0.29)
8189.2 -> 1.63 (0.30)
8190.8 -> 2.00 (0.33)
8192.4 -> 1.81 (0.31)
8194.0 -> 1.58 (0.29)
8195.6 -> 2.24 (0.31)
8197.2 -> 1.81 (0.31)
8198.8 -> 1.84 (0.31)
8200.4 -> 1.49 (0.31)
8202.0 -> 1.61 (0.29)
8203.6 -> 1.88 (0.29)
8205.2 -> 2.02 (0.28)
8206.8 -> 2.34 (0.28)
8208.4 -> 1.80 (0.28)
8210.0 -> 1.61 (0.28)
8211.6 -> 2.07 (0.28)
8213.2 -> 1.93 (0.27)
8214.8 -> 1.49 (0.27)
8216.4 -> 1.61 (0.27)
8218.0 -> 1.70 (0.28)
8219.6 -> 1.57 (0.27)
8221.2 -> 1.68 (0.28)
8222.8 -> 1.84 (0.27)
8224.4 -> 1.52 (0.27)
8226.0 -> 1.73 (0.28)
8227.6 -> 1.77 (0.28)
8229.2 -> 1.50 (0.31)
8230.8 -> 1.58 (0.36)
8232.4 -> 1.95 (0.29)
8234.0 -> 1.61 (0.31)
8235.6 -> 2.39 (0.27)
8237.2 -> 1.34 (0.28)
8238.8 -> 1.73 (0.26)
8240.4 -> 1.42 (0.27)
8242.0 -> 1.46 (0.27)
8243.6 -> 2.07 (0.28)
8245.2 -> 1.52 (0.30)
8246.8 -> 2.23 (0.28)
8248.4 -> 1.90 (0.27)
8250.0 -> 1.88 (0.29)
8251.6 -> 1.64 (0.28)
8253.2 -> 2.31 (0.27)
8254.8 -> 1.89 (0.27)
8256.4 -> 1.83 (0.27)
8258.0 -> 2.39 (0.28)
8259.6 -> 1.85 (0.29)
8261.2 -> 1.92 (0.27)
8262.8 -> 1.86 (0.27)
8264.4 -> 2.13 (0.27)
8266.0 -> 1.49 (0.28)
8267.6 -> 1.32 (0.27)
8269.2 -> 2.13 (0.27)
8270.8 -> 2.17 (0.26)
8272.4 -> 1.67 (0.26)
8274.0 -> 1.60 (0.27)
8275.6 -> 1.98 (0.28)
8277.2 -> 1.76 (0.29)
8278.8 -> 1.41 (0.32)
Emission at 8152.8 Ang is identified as [S II]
